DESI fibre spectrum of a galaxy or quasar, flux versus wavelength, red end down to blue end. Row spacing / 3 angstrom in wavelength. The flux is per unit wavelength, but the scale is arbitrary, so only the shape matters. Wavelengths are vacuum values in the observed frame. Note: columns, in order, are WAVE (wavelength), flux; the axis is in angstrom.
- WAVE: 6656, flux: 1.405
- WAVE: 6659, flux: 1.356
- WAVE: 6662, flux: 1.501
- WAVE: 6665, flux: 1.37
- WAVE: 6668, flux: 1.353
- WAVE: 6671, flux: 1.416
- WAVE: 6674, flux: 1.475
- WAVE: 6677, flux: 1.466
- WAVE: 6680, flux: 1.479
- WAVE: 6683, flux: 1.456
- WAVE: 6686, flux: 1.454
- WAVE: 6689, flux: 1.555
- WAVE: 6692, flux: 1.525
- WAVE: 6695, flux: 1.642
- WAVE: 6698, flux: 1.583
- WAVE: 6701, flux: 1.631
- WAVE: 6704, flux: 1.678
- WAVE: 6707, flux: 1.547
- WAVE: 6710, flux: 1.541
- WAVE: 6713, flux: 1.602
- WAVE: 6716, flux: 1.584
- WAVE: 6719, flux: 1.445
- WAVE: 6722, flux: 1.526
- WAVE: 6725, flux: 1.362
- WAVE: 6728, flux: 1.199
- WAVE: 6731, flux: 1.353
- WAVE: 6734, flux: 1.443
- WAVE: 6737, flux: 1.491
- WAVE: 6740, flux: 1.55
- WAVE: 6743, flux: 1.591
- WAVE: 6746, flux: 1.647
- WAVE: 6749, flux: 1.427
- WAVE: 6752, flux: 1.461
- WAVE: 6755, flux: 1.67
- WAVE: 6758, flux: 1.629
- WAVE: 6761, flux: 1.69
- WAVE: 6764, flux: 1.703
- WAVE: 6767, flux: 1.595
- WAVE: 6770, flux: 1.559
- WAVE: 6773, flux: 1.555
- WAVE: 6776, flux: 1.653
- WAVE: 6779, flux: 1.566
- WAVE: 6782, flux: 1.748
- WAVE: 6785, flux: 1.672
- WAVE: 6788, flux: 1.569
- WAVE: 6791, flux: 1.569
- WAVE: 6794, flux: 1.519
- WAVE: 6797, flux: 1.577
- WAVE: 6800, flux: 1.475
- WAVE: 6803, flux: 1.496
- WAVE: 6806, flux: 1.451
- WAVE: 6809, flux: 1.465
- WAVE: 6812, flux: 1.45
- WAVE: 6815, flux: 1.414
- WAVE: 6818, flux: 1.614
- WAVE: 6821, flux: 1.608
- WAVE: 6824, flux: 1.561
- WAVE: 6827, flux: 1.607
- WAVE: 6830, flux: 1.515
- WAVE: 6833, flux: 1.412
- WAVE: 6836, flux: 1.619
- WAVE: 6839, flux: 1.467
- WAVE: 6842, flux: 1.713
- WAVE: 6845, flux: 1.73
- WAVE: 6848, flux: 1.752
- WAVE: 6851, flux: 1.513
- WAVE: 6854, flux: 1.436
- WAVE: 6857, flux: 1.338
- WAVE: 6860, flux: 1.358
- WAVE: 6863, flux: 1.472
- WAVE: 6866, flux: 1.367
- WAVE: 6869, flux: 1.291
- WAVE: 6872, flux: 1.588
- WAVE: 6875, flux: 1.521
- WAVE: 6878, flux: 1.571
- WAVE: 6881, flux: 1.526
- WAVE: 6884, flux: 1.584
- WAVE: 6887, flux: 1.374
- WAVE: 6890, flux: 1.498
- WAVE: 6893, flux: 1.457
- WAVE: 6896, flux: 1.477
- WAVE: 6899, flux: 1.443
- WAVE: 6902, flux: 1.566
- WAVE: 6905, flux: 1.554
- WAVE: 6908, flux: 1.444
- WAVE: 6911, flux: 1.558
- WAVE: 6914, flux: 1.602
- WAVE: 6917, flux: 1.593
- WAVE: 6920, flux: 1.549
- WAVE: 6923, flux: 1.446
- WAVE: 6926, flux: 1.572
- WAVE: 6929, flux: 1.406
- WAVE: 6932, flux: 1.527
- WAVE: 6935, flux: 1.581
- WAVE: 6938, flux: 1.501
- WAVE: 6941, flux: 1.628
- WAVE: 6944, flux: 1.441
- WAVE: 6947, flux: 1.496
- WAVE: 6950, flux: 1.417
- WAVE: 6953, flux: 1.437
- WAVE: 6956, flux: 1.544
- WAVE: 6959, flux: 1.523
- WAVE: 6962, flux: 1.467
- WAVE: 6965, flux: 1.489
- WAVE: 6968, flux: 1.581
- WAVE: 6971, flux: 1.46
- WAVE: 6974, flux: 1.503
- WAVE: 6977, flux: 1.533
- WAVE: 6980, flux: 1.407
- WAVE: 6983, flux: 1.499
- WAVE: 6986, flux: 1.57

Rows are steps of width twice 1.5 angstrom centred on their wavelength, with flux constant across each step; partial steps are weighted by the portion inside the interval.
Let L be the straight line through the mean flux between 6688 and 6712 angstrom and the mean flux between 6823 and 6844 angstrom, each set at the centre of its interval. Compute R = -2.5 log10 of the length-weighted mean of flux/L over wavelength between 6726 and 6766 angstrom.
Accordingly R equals 0.04 mag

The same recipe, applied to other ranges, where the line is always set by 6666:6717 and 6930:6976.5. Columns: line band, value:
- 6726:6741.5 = 0.09 mag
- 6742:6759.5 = -0.03 mag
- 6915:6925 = -0.02 mag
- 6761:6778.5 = -0.07 mag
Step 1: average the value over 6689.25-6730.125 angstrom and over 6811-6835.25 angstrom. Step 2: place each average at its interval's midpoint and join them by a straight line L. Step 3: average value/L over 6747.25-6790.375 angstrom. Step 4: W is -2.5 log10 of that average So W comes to -0.06 mag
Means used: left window 1.53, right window 1.53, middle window 1.61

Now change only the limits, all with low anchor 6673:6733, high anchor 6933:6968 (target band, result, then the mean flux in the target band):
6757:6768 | -0.11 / 1.66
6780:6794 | -0.08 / 1.62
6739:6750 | -0.04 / 1.56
